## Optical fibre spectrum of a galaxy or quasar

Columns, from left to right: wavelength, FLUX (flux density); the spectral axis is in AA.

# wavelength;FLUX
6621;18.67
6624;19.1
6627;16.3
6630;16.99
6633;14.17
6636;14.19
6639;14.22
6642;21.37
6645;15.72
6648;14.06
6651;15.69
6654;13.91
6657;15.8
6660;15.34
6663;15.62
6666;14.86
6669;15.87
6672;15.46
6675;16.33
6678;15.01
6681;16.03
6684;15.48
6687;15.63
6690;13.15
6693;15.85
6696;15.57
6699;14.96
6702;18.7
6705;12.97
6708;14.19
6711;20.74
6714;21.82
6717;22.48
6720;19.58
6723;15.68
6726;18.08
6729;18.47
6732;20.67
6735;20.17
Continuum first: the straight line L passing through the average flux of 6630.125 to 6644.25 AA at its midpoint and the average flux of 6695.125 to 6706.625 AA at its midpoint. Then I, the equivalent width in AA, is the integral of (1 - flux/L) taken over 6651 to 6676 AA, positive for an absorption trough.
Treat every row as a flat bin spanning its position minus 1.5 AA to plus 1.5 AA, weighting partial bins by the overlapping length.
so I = 0.7 AA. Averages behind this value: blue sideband 16.1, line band 15.4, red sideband 15.5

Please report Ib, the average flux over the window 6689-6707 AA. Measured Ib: 15.2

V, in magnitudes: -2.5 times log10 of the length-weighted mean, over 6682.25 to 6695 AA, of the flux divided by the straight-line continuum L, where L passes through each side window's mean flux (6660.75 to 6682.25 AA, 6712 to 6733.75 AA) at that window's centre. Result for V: 0.13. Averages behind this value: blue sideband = 15.6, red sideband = 19.6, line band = 15.1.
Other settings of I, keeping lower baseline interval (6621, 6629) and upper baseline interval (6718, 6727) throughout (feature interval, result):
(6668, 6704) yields 4.7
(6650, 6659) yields 1.4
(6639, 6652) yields 1.0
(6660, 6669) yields 1.3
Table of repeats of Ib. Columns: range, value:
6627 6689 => 15.6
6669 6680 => 15.7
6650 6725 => 16.3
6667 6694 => 15.4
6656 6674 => 15.5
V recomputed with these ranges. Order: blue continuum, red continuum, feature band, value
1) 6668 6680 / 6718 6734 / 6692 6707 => 0.10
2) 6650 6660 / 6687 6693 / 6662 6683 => -0.06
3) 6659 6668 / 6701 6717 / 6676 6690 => 0.08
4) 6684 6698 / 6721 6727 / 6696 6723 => -0.11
